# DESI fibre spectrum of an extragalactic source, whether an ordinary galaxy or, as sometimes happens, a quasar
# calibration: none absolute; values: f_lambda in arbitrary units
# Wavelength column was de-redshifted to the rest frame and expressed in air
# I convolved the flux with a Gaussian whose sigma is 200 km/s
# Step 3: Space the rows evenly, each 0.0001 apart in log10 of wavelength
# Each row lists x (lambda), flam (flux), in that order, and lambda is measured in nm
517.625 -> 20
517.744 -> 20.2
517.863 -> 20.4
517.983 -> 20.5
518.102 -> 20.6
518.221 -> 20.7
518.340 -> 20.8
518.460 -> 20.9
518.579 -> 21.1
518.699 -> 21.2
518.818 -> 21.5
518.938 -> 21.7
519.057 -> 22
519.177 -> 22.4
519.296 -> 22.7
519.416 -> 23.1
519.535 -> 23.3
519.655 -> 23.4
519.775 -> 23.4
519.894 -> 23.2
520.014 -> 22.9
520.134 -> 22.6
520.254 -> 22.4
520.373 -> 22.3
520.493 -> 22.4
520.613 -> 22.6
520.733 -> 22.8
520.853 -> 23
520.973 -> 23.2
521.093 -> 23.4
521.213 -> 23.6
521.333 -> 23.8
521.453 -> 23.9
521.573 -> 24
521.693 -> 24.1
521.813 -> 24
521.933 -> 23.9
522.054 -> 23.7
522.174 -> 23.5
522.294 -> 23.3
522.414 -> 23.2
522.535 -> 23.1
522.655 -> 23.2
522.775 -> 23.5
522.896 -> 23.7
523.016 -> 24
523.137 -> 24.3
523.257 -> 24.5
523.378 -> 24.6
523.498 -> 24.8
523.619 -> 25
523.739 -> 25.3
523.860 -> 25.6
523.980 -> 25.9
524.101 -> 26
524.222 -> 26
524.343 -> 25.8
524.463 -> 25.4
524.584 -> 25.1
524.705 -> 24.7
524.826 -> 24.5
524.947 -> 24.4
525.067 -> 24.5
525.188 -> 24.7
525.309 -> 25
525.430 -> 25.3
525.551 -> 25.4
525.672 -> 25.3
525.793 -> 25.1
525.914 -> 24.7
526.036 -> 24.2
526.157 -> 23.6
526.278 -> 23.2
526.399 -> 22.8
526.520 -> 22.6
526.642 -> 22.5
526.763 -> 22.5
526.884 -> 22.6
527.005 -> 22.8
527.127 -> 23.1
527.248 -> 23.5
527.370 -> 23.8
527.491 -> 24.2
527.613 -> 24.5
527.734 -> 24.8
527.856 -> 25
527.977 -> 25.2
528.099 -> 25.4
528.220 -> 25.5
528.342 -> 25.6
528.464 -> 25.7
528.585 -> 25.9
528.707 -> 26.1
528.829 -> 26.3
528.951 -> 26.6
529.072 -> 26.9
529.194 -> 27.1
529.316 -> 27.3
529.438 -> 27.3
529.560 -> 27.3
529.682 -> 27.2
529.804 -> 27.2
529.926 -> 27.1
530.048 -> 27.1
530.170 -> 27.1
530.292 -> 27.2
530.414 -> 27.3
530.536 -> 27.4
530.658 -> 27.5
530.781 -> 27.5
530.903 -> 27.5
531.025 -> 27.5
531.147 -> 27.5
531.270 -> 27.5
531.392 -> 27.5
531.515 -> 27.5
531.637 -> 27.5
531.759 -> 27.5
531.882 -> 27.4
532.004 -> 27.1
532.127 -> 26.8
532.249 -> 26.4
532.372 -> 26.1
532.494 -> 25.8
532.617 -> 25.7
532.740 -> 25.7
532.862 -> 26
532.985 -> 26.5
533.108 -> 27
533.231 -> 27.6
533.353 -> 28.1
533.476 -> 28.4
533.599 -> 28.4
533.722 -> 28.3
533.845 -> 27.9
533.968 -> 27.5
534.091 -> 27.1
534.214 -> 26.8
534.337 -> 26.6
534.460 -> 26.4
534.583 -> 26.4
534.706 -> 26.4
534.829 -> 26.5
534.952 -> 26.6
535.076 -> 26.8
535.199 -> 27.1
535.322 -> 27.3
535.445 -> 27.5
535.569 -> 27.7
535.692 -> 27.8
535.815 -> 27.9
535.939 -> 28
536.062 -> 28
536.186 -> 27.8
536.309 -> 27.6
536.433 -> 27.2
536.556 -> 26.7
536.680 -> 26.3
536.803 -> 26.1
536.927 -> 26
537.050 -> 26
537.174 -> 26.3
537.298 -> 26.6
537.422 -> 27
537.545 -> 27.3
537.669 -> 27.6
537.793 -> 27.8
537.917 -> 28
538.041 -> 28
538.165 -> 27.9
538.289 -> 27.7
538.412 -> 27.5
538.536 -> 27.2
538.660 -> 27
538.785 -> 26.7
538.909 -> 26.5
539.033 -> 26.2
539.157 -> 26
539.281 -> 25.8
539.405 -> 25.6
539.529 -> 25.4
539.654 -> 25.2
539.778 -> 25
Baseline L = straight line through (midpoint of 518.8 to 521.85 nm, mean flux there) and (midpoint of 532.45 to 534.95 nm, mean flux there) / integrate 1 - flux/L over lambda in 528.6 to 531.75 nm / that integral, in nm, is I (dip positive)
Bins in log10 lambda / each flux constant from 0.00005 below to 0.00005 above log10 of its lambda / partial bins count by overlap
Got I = -0.15 nm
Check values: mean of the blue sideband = 23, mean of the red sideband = 27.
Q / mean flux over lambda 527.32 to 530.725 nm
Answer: 26.3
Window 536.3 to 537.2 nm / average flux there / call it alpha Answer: 26.5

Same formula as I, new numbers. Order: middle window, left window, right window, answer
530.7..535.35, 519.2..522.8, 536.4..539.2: -0.210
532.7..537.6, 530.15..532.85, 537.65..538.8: 0.041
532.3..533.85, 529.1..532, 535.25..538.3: 0.017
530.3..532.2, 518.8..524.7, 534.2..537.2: -0.107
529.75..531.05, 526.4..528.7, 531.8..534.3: -0.083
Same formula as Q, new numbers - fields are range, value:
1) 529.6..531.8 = 27.4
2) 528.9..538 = 27.1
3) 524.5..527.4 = 24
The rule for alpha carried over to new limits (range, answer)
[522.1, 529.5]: 24.7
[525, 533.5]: 25.9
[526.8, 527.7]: 23.5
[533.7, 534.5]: 27.2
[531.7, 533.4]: 26.7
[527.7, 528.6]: 25.4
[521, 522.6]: 23.6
